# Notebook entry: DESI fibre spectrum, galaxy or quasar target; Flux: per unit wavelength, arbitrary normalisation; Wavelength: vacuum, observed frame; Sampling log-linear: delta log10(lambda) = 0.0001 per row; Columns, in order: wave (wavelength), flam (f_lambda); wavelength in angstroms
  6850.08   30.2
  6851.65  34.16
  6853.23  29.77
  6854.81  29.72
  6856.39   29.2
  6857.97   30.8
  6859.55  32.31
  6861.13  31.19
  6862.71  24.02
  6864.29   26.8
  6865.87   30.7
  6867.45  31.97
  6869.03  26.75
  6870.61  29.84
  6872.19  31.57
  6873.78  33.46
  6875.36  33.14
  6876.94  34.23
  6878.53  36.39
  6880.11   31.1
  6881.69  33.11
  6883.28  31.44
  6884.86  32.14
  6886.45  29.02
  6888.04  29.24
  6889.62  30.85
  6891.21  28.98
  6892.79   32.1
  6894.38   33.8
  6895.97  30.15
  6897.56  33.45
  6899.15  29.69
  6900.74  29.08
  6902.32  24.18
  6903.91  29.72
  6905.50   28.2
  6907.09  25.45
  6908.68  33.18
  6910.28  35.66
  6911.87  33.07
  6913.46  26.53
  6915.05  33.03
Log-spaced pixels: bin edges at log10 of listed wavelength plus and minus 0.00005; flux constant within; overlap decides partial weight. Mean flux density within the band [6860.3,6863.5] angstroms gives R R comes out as 27.7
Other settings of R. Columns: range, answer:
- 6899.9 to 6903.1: 26.7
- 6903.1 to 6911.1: 30.4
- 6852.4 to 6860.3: 30.3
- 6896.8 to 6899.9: 31.6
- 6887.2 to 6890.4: 30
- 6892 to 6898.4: 32.3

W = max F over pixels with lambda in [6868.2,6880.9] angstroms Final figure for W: 36.39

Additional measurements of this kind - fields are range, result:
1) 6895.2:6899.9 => 33.45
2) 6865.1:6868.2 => 31.97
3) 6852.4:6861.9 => 32.31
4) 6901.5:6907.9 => 29.72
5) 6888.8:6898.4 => 33.8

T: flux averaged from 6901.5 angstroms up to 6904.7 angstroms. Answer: 27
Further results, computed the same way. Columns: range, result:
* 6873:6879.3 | 34.3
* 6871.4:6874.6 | 32.5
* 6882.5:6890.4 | 30.5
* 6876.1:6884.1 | 33.3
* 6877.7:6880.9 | 33.7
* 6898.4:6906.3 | 28.2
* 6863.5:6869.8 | 29.1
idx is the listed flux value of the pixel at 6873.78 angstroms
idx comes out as 33.46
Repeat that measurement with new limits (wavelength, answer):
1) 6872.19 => 31.57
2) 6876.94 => 34.23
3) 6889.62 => 30.85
